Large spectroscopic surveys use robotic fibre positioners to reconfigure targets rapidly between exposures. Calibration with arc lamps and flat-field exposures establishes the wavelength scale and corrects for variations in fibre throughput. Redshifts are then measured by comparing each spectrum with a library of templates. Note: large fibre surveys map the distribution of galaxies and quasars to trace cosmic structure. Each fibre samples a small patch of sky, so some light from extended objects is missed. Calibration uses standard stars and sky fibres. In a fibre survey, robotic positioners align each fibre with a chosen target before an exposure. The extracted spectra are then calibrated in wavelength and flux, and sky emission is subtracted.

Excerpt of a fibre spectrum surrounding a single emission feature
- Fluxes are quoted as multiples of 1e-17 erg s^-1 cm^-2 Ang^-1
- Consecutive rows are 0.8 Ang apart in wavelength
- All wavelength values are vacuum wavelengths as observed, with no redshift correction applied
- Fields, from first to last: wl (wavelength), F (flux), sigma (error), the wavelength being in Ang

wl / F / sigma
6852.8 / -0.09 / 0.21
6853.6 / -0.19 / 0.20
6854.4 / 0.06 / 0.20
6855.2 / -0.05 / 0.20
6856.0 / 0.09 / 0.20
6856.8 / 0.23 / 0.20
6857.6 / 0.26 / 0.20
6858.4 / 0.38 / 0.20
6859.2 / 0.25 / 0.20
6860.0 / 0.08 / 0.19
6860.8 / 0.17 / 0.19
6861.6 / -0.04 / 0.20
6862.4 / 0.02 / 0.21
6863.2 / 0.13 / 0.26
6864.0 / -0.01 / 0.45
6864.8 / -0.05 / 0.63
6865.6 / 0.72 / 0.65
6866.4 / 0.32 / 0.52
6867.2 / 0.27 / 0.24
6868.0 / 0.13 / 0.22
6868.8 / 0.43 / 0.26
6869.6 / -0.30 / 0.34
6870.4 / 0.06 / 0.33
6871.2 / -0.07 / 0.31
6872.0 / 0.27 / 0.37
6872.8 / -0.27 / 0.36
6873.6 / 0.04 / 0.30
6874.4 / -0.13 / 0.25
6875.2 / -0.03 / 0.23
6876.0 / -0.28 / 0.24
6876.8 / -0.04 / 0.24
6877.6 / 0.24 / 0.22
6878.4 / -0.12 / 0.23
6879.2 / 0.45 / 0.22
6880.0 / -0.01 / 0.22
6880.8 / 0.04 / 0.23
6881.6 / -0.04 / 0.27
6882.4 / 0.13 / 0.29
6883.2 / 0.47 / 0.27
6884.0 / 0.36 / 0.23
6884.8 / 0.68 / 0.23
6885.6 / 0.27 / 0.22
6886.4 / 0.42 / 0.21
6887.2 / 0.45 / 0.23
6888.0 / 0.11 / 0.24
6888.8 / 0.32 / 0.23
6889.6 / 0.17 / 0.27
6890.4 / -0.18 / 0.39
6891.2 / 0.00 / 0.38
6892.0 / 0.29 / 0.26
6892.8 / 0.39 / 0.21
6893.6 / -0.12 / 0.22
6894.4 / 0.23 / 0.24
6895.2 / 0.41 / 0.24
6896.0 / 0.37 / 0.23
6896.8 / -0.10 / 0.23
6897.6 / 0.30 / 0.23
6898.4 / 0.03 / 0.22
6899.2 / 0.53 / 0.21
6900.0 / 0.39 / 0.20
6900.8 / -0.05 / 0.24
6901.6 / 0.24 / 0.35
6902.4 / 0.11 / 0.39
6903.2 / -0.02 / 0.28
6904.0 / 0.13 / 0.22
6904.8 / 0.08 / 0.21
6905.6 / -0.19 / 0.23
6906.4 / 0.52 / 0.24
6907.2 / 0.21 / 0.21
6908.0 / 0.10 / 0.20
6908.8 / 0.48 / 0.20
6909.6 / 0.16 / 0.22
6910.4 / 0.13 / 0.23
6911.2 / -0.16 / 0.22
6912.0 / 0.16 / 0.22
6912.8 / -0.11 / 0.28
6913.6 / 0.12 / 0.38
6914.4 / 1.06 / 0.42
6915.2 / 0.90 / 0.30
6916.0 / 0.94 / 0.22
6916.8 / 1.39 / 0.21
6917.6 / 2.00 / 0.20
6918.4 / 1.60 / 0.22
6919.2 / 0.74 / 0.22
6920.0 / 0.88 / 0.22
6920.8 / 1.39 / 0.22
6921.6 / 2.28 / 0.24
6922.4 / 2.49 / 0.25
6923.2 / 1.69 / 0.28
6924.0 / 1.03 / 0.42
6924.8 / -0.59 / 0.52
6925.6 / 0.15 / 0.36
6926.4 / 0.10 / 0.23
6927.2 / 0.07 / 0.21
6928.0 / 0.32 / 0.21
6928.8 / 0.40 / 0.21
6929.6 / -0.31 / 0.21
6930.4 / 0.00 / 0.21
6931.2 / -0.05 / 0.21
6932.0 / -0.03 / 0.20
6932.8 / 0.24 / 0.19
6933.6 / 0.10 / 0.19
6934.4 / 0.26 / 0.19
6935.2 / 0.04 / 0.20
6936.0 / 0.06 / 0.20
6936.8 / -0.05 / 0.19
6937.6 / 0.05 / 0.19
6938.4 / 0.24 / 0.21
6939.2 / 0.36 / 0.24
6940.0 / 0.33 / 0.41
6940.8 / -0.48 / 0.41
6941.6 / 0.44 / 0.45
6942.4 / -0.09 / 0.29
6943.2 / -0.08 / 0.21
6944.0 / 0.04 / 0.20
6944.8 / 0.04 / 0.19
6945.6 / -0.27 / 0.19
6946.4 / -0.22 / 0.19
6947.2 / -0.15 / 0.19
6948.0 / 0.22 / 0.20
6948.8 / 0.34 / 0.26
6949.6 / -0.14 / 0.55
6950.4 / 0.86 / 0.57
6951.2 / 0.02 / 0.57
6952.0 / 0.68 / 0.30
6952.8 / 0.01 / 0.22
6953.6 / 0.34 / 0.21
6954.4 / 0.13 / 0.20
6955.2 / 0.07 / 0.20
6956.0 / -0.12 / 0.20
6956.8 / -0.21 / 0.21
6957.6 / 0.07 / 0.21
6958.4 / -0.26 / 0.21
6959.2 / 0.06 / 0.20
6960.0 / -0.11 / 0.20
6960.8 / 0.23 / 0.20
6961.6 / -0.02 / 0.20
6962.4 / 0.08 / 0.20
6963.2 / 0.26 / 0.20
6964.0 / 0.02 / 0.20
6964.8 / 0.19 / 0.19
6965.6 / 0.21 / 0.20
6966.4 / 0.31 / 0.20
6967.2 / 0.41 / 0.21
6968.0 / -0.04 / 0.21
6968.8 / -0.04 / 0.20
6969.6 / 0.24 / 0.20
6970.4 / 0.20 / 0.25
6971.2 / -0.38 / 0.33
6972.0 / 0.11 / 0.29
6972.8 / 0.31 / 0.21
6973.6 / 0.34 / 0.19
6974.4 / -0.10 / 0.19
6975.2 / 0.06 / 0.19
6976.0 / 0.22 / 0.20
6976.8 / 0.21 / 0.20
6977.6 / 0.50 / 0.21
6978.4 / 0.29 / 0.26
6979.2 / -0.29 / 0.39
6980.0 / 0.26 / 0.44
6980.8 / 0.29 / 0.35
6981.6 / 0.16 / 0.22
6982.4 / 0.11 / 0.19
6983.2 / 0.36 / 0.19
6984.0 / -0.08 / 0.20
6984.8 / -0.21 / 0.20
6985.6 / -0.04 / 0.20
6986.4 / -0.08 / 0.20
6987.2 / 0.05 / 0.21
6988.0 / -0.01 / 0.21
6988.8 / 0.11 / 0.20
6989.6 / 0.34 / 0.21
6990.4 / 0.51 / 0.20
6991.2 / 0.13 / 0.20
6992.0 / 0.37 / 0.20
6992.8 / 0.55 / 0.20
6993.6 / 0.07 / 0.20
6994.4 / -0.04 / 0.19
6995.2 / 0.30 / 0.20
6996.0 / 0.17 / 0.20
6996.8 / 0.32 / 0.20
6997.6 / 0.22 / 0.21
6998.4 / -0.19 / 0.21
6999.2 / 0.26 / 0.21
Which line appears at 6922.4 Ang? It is [O II]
